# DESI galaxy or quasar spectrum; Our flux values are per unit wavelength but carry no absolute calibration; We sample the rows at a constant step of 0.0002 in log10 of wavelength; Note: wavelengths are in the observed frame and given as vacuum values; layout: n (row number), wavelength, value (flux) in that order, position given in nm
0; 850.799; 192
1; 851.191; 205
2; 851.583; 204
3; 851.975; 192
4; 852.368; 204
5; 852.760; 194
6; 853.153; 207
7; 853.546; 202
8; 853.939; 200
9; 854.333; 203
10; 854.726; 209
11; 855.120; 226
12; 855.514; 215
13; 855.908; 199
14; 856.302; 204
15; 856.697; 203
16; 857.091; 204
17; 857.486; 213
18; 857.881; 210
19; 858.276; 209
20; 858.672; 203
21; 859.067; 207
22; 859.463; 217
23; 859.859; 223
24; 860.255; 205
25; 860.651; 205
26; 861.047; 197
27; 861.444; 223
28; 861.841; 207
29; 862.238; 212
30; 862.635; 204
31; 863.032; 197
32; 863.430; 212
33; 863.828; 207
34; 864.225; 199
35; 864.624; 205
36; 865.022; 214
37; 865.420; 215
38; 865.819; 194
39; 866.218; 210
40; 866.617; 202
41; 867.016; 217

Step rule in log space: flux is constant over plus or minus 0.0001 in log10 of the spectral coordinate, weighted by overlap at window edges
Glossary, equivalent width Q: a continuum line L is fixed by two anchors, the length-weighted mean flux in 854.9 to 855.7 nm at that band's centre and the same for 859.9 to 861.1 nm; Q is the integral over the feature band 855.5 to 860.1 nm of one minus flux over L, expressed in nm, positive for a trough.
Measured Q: 0.10 nm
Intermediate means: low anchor 220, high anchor 206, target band 209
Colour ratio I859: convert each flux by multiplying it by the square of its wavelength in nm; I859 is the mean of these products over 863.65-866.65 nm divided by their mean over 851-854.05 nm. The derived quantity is 1.06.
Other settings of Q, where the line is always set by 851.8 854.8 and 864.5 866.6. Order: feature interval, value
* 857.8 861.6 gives -0.10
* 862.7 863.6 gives 0.01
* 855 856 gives -0.06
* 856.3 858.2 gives -0.04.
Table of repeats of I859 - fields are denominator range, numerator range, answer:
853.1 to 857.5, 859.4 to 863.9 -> 1.02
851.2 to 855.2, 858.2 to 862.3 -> 1.05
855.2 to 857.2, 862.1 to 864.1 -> 1.01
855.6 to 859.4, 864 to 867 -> 1.02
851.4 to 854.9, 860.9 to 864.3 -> 1.05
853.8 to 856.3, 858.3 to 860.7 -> 1.02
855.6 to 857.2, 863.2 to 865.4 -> 1.04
